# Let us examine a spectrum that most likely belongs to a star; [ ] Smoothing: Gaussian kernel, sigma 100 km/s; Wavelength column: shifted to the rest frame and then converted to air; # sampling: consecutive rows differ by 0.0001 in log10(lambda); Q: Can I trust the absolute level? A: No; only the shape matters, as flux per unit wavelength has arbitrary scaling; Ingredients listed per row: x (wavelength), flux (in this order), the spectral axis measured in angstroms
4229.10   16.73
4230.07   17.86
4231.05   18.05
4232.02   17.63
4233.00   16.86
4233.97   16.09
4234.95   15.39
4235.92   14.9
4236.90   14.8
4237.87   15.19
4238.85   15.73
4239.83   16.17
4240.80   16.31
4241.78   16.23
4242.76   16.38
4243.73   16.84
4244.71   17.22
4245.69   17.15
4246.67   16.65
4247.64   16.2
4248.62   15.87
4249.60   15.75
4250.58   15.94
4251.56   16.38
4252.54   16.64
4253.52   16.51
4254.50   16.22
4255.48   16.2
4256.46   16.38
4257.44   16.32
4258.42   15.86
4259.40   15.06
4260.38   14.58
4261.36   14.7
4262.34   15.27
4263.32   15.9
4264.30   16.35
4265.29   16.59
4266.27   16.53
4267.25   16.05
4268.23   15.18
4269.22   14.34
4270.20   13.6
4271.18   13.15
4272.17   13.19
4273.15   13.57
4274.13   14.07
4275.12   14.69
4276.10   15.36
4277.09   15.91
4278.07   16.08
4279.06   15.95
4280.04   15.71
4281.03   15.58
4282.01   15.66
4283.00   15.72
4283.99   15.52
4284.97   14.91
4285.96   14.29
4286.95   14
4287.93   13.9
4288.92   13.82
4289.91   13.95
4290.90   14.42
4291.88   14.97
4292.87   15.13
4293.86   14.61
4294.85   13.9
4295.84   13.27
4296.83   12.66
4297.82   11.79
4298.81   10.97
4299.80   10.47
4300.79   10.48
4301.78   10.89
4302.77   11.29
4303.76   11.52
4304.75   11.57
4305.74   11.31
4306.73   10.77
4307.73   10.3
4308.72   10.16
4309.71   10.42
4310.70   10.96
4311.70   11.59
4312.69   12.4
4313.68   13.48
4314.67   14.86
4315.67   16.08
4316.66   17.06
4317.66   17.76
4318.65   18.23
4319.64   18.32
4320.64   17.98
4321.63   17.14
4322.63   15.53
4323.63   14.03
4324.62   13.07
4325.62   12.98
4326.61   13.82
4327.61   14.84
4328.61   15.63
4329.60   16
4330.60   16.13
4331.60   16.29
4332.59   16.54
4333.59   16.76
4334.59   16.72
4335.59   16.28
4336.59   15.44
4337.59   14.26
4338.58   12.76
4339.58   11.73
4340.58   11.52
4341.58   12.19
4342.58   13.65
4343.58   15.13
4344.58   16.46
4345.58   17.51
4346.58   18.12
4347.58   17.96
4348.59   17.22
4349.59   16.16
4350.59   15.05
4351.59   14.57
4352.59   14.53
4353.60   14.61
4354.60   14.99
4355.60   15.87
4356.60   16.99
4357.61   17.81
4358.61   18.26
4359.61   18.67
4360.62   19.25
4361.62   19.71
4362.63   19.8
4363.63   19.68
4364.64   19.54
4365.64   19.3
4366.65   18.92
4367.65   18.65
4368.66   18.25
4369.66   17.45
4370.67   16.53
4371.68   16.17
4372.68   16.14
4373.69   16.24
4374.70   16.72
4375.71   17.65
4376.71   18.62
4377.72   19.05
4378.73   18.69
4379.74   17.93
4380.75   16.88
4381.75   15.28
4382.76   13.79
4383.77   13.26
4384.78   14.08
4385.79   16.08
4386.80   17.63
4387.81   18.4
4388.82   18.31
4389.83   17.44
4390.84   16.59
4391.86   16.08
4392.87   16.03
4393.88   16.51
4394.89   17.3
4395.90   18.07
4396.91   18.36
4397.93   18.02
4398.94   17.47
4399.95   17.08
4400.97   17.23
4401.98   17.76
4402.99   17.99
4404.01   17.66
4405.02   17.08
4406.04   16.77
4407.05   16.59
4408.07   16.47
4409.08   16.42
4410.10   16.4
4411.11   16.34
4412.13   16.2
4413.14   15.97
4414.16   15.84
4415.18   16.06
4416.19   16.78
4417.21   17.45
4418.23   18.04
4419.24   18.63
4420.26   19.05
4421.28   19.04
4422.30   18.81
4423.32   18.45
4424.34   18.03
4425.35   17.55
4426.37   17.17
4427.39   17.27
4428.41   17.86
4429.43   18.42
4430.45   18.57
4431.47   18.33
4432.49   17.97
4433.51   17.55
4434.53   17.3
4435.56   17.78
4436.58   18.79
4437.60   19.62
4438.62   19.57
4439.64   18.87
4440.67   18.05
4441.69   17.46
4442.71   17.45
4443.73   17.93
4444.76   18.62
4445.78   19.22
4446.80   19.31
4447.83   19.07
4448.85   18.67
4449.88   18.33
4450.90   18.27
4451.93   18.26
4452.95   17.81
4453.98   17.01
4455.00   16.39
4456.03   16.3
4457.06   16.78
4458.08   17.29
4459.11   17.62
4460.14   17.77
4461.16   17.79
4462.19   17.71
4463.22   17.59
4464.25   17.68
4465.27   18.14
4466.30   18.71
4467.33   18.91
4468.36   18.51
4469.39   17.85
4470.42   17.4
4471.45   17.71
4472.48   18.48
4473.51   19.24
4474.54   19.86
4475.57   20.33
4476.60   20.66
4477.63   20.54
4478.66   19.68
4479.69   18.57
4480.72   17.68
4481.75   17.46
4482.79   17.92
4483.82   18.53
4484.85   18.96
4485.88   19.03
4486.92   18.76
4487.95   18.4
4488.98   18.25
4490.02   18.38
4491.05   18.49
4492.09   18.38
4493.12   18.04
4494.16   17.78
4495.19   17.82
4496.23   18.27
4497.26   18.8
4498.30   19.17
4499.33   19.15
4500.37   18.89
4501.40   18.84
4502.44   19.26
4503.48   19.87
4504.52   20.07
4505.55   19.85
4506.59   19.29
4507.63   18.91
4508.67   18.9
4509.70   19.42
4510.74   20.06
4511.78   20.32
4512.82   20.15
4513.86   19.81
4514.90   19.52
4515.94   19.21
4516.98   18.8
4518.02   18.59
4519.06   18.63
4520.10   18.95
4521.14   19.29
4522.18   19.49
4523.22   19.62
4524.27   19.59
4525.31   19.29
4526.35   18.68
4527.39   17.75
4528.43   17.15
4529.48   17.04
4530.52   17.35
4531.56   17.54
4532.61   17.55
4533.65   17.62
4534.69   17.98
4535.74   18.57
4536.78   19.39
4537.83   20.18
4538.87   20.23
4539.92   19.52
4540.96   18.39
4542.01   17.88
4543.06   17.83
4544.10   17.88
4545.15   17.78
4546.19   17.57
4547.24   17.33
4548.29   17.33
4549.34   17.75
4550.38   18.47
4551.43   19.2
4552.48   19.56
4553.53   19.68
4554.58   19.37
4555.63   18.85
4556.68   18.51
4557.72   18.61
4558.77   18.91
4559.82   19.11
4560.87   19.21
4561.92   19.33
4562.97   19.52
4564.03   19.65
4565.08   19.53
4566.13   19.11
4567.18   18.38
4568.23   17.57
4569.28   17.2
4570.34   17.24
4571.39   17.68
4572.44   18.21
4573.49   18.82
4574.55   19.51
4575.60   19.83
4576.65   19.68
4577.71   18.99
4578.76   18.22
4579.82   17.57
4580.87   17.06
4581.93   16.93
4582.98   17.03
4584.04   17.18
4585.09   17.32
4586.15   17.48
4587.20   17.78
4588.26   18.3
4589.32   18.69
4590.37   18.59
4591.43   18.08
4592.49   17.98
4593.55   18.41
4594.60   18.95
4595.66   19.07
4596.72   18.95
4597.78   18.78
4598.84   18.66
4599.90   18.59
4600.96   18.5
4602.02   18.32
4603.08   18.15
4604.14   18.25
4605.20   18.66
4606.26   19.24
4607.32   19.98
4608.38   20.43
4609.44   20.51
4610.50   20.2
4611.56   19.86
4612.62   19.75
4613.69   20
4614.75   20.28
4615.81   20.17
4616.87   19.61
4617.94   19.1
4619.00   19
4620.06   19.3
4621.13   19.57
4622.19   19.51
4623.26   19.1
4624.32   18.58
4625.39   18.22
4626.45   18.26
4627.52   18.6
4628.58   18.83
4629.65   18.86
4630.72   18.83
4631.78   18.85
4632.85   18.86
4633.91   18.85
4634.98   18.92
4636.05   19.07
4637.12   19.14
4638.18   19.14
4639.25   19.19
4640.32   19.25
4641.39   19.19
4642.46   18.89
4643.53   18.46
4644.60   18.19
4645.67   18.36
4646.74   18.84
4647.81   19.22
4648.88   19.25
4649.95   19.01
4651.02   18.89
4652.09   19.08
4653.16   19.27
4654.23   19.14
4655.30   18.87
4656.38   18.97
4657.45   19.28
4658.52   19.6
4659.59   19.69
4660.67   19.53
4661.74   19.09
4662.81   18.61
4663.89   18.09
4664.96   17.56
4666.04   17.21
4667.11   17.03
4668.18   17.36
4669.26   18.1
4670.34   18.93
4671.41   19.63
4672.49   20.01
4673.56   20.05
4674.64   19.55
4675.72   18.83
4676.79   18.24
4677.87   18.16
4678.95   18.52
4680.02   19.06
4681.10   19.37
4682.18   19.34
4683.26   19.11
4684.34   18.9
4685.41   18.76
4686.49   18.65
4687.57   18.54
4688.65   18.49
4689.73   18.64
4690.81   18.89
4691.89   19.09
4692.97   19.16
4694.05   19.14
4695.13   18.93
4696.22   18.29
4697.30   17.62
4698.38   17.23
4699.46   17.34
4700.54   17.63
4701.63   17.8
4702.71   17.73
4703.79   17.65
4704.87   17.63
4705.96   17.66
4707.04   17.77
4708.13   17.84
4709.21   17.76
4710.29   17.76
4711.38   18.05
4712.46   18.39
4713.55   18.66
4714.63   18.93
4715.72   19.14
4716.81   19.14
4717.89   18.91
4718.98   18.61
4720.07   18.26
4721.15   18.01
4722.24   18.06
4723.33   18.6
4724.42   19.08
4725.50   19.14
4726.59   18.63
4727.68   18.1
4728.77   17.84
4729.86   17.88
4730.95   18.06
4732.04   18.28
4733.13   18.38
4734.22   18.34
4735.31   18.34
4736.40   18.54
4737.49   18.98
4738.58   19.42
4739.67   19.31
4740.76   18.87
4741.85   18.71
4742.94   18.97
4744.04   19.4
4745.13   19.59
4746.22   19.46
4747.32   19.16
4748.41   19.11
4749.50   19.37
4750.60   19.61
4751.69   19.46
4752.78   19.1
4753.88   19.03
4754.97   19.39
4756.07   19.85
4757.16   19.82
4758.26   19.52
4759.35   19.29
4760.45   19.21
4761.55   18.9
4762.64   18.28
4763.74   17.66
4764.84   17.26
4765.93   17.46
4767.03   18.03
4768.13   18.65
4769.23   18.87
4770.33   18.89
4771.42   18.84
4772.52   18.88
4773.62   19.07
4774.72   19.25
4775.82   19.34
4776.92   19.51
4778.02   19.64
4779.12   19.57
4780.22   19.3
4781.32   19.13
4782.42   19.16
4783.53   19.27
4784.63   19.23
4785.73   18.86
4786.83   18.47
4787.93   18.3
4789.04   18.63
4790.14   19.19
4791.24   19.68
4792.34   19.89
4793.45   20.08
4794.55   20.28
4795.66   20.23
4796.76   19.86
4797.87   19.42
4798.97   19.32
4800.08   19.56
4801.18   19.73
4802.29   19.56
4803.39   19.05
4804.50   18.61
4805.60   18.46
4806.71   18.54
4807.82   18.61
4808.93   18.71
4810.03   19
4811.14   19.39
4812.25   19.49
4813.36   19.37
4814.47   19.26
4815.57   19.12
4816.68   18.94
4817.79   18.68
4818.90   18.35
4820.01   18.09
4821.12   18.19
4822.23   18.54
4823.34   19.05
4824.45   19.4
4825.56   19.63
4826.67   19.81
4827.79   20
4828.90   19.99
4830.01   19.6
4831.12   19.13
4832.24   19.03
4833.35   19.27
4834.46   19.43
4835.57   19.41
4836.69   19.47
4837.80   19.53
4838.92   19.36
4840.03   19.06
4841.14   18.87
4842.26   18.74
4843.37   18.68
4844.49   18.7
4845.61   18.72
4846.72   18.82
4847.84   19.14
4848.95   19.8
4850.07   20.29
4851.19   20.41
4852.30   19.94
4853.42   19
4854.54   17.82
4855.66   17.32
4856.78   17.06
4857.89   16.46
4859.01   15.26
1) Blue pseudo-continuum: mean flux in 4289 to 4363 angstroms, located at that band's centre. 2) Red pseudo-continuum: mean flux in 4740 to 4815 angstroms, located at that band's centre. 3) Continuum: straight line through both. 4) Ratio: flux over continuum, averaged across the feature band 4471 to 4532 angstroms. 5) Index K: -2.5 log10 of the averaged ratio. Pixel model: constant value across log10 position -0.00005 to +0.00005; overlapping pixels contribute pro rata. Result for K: -0.15 mag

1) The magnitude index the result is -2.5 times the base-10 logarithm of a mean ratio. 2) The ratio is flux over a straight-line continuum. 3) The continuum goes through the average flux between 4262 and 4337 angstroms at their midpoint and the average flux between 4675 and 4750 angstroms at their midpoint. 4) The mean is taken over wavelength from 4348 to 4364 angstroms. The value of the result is -0.14 mag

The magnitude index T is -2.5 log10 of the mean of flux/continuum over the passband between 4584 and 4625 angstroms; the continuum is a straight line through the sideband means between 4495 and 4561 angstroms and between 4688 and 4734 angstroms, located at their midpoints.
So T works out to -0.02 mag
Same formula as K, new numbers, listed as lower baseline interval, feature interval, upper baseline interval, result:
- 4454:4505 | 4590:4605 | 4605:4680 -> 0.02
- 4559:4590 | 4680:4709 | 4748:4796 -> 0.03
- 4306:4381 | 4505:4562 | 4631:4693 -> -0.07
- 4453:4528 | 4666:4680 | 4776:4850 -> 0.02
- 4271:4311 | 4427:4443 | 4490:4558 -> -0.09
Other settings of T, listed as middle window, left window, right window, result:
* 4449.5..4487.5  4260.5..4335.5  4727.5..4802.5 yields -0.14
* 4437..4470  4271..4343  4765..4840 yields -0.16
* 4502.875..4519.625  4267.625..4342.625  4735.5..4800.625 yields -0.19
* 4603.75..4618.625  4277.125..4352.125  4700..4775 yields -0.14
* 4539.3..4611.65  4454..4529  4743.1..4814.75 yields 0.01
